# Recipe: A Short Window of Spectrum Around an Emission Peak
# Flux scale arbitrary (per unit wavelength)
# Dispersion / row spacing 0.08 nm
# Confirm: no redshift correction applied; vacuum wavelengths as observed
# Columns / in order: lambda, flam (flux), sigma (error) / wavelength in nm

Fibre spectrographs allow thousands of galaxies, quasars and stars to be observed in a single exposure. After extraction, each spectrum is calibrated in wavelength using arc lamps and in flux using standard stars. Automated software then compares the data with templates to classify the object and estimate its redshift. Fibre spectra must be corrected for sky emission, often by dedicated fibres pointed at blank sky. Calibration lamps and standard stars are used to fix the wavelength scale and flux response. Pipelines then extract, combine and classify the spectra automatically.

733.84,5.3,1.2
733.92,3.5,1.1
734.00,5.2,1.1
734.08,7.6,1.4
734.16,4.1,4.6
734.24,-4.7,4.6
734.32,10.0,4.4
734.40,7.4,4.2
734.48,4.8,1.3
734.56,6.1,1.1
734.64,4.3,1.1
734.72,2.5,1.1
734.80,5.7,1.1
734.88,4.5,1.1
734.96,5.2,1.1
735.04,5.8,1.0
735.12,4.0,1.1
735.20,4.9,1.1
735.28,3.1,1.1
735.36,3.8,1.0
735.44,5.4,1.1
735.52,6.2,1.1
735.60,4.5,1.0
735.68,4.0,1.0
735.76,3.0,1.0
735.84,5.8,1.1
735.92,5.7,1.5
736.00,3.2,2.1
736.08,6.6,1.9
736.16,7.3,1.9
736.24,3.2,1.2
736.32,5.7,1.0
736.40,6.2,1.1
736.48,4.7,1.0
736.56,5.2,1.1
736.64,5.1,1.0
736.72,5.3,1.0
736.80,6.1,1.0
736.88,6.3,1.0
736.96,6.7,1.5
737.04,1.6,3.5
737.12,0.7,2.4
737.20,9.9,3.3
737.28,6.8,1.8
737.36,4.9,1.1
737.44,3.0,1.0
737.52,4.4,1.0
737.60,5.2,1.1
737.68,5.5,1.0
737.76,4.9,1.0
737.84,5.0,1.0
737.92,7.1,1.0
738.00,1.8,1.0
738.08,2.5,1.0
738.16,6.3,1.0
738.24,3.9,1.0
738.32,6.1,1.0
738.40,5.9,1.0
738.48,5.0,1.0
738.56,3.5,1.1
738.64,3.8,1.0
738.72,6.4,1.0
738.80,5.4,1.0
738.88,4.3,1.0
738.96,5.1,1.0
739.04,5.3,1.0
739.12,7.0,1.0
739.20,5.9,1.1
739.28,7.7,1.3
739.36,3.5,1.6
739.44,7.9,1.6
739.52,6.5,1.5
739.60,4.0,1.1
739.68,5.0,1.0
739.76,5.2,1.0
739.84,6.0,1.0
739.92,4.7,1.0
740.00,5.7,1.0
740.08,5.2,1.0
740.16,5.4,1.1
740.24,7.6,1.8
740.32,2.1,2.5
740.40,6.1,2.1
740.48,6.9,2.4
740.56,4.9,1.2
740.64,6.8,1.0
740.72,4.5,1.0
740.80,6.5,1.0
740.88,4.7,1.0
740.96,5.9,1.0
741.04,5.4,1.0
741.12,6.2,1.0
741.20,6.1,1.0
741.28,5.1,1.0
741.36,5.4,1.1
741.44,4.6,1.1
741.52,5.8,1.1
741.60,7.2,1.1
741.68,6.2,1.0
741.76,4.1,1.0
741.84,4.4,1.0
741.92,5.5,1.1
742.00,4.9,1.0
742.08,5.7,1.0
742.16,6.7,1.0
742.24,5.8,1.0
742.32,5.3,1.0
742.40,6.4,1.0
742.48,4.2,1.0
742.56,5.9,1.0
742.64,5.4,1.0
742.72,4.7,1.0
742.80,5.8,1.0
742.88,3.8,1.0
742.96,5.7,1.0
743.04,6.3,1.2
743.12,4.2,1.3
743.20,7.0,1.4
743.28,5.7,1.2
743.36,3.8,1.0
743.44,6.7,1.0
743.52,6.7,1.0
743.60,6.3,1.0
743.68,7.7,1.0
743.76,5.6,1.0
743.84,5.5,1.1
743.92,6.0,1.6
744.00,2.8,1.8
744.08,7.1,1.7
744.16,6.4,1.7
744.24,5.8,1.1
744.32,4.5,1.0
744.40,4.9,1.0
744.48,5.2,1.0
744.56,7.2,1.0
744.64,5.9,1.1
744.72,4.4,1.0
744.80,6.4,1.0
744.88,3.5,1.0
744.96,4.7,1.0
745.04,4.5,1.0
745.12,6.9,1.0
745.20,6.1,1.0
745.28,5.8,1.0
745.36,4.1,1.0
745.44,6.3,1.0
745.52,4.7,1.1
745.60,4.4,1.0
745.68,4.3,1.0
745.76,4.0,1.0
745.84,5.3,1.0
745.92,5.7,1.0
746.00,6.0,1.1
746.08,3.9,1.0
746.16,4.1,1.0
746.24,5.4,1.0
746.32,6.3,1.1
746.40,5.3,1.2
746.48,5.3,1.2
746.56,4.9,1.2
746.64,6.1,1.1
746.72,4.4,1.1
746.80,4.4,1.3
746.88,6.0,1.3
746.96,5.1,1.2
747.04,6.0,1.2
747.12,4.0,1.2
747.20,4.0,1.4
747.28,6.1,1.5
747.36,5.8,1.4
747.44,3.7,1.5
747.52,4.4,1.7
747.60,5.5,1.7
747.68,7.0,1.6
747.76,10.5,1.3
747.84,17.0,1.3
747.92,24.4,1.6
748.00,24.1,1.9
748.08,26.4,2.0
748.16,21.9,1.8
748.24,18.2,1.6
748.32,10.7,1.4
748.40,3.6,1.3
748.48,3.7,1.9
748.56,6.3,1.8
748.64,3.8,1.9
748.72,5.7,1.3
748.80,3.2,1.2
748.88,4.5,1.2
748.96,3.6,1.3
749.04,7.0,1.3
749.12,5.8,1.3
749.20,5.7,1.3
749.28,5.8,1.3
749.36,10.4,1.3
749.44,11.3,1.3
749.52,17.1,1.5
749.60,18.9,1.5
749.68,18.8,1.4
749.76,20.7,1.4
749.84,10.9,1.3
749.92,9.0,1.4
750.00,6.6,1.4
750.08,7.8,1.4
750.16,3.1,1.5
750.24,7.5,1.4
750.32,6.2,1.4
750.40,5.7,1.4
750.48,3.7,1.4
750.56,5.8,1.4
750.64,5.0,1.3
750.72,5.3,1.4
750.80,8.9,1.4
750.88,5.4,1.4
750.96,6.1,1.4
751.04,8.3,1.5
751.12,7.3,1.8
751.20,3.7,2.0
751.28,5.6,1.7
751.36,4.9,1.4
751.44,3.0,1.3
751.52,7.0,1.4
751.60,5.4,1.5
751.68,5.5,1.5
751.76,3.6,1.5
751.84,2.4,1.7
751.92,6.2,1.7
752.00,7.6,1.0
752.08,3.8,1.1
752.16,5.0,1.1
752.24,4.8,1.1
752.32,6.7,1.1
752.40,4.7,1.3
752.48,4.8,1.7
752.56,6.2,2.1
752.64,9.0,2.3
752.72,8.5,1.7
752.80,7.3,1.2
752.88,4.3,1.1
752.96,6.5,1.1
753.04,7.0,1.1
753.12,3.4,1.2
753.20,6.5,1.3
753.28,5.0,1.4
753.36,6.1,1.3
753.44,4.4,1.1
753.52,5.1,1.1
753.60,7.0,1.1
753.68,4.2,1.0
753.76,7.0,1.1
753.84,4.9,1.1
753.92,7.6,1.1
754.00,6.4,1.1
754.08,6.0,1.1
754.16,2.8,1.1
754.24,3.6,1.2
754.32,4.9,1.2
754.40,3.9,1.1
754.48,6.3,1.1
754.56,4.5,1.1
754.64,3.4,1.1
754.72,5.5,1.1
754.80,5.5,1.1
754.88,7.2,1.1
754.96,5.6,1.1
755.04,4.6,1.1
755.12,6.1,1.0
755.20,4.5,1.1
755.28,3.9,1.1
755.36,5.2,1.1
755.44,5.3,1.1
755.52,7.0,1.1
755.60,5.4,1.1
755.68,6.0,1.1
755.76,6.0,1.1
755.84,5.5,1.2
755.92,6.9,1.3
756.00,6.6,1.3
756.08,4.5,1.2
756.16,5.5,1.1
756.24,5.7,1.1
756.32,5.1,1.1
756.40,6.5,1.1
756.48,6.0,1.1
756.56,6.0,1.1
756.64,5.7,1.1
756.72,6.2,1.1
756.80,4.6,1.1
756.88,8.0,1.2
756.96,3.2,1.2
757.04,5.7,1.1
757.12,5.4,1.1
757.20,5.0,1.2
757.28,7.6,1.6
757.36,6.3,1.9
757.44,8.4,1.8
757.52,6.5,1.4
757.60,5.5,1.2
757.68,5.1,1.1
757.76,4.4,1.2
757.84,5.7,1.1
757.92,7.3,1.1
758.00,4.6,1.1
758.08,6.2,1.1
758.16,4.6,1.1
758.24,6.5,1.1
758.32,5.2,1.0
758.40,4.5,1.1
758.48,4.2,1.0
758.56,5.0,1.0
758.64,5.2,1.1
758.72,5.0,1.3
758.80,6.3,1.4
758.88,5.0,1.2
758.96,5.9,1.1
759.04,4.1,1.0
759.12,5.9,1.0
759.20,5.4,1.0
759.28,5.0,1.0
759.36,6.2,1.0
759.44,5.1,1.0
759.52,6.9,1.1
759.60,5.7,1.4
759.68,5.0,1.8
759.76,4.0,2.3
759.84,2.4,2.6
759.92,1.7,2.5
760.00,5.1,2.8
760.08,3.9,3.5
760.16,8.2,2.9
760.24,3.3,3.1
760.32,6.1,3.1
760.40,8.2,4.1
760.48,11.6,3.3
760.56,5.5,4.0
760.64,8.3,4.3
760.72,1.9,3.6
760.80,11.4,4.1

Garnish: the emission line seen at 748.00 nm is [S II] 6716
